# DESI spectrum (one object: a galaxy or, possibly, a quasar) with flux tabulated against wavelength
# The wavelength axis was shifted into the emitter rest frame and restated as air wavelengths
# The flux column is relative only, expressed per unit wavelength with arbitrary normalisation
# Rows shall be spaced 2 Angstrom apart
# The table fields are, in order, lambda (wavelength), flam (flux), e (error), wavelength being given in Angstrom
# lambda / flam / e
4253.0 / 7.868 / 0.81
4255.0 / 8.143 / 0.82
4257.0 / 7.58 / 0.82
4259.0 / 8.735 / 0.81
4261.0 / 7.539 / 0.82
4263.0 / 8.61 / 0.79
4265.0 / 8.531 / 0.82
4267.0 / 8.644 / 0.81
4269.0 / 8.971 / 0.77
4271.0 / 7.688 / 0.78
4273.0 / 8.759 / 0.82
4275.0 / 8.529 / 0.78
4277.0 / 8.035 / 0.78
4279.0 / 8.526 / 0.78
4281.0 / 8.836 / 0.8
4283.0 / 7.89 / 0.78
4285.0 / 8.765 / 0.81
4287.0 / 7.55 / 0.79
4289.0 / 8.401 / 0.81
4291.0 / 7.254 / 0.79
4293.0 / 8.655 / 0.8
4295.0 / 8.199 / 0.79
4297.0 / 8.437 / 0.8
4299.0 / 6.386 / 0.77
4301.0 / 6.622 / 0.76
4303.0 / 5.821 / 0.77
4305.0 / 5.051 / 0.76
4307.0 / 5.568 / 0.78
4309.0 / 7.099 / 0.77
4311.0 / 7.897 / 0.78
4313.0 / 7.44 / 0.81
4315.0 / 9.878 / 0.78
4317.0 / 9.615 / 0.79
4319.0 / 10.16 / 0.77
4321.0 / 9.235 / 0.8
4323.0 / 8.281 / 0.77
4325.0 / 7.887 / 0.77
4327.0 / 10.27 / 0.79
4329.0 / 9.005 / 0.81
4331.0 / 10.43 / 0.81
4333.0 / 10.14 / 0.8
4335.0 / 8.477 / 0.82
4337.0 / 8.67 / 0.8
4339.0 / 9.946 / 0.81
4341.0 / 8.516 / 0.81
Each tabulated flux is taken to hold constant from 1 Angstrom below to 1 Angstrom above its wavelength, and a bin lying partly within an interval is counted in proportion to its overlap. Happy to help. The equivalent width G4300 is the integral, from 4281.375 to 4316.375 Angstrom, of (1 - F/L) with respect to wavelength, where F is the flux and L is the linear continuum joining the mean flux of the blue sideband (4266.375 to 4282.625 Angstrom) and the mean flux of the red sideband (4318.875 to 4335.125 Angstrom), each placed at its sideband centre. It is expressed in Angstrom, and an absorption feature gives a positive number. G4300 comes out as 5.31 Angstrom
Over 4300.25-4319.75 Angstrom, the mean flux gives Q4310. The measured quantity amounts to 7.49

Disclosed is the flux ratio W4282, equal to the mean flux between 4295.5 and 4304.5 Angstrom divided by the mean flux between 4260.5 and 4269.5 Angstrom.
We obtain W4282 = 0.80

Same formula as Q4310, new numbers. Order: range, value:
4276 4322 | 7.88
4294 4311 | 6.72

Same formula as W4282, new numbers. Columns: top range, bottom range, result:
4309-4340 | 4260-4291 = 1.09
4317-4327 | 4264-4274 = 1.07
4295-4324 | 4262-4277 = 0.91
